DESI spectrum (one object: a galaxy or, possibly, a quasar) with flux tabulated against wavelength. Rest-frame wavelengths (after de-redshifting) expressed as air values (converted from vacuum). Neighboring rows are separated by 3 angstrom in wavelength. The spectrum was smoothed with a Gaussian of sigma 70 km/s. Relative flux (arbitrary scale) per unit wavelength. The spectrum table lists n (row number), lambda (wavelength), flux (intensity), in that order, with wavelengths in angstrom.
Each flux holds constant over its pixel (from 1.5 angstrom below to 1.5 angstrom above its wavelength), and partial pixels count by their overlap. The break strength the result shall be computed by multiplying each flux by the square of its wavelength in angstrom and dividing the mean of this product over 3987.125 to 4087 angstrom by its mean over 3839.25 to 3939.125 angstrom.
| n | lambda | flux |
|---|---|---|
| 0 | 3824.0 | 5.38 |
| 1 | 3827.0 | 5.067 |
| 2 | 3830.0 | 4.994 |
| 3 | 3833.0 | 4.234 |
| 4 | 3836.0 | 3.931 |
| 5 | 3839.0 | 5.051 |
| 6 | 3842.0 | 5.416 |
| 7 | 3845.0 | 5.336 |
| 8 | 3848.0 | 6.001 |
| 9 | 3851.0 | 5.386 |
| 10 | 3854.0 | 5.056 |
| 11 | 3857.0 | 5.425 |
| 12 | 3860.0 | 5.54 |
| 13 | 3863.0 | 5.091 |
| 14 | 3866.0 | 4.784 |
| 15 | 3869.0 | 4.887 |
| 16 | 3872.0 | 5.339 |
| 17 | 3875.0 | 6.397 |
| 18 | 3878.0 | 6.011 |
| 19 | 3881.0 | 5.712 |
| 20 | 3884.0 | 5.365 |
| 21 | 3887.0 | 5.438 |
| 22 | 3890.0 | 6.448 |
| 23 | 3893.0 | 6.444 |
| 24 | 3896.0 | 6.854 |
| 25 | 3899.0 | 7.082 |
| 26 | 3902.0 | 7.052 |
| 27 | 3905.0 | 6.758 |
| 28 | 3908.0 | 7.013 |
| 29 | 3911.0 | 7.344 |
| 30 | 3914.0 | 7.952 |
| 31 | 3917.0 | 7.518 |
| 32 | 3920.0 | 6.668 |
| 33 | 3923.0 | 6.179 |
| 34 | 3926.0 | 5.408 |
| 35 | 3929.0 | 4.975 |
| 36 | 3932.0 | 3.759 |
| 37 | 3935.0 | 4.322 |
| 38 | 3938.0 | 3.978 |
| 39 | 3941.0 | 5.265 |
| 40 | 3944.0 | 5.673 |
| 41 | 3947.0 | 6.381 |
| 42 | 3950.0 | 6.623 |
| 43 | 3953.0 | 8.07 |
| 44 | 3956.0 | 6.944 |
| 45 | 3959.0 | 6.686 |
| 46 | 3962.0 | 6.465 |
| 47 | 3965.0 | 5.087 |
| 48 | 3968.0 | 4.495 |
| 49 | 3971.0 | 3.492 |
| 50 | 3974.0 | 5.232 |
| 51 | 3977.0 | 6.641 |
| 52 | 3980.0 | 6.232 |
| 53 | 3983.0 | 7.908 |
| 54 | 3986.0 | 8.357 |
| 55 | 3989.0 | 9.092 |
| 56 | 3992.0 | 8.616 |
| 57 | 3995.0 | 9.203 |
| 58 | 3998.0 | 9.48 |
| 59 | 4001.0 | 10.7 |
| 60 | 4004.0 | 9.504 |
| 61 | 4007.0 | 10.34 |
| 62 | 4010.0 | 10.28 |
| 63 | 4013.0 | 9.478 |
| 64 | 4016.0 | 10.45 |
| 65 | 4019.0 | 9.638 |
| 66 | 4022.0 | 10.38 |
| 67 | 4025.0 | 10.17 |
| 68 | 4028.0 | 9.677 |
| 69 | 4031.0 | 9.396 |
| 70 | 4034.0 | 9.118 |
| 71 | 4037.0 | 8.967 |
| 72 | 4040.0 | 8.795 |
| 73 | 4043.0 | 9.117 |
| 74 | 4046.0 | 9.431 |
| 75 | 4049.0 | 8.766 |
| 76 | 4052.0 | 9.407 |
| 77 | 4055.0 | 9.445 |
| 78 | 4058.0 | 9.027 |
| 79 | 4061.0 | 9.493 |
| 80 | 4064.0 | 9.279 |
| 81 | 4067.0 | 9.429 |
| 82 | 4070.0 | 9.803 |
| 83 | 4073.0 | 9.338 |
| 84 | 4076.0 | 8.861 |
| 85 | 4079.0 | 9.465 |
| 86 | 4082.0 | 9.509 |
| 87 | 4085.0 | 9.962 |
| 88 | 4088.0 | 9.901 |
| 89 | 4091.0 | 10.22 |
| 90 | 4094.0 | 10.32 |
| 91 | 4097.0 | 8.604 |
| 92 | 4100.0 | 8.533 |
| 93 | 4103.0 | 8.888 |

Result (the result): 1.75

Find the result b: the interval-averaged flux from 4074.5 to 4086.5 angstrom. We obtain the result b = 9.45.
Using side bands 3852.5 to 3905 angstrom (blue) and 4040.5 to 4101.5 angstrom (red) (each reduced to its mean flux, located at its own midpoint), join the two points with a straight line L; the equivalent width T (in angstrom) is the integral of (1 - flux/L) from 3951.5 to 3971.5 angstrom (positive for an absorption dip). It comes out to 3.6 angstrom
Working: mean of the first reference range 5.85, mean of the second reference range 9.39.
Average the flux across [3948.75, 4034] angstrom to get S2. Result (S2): 8.19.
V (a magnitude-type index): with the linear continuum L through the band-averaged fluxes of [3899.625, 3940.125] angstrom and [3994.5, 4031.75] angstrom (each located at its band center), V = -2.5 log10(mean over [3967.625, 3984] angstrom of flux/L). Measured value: 0.43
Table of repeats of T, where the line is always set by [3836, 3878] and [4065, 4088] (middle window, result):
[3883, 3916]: -3.1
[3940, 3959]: 1.5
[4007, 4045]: -5.0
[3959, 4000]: 3.8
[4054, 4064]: -0.1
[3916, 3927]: 0.2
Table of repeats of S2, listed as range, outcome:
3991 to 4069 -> 9.53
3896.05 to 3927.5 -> 6.9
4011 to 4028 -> 10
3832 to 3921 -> 5.92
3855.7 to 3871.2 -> 5.15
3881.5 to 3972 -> 6.07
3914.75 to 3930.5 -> 6.24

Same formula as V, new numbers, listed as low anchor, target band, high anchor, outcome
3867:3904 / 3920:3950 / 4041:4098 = 0.308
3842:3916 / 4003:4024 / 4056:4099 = -0.194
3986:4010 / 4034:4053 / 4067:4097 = 0.060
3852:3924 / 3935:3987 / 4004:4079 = 0.277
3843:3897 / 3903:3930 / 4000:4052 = 0.018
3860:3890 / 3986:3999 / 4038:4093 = -0.140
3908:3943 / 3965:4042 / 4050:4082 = -0.096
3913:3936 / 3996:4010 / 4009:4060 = -0.184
